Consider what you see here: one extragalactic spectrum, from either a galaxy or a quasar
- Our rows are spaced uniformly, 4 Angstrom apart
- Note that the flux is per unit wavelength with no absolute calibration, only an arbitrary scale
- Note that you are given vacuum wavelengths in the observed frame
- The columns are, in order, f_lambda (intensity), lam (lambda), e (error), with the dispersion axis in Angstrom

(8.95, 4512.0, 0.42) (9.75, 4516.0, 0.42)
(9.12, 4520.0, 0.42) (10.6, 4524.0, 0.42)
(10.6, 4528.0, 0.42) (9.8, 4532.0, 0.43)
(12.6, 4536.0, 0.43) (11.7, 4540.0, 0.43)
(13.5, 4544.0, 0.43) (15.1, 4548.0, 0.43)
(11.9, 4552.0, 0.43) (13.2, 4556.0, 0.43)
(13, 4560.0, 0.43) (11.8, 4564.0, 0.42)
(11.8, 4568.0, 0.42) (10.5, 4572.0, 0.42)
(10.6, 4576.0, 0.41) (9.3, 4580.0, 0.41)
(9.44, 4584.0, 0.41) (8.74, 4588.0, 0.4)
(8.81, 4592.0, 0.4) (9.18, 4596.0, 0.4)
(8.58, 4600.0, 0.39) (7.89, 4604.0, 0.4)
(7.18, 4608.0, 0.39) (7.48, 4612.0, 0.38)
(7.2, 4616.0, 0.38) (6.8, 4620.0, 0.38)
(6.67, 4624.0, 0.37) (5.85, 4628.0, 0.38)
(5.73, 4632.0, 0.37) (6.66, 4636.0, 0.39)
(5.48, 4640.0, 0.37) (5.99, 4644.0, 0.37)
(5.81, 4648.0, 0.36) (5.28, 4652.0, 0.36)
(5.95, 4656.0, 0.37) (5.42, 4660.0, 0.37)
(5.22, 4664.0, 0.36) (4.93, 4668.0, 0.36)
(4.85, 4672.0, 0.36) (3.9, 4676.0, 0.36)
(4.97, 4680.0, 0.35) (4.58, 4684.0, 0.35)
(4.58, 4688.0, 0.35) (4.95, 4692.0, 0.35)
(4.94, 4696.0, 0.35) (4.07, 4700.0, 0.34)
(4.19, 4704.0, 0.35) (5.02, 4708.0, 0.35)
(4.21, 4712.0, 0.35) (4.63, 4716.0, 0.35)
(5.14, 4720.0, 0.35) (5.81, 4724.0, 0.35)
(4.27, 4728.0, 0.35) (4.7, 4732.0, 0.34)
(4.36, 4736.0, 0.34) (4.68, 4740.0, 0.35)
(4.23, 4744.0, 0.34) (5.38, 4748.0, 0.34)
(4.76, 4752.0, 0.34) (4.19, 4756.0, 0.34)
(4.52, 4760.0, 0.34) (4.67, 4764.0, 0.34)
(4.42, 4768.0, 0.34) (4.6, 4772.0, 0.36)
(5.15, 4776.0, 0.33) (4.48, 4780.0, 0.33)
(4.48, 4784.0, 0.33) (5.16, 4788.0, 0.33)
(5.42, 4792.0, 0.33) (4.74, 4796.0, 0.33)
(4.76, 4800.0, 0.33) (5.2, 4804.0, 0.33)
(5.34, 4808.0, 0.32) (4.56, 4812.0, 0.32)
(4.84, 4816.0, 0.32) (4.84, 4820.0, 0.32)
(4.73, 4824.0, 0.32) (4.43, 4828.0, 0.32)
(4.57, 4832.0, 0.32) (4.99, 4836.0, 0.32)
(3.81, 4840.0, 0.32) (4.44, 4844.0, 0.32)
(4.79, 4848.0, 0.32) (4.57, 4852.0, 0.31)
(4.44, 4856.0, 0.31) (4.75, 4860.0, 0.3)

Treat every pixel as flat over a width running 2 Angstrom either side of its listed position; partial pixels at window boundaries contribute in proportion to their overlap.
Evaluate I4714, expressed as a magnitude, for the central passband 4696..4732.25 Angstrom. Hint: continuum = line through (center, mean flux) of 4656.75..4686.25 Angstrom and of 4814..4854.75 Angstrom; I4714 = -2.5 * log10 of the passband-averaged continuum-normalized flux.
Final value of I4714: 0.03 mag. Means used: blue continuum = 4.88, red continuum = 4.6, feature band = 4.68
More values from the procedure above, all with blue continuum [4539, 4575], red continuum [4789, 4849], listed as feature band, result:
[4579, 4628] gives 0.36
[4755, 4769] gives 0.40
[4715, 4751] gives 0.45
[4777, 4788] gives 0.24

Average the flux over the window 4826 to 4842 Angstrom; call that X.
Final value 4.45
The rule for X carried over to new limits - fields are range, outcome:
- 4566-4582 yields 10.6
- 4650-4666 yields 5.47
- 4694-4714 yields 4.49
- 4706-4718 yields 4.62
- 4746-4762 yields 4.71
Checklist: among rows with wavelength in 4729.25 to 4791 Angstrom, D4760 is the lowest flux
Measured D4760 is 4.19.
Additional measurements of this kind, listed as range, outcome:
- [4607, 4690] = 3.9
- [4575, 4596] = 8.74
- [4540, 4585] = 9.3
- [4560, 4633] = 5.73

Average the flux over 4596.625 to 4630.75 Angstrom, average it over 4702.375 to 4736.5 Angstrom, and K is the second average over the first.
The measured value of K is 0.65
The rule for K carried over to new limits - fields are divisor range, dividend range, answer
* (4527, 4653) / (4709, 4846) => 0.51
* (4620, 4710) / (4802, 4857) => 0.89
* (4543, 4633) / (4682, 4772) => 0.49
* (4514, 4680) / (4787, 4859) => 0.55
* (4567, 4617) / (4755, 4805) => 0.53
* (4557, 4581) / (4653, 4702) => 0.43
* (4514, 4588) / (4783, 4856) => 0.42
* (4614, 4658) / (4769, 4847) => 0.78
